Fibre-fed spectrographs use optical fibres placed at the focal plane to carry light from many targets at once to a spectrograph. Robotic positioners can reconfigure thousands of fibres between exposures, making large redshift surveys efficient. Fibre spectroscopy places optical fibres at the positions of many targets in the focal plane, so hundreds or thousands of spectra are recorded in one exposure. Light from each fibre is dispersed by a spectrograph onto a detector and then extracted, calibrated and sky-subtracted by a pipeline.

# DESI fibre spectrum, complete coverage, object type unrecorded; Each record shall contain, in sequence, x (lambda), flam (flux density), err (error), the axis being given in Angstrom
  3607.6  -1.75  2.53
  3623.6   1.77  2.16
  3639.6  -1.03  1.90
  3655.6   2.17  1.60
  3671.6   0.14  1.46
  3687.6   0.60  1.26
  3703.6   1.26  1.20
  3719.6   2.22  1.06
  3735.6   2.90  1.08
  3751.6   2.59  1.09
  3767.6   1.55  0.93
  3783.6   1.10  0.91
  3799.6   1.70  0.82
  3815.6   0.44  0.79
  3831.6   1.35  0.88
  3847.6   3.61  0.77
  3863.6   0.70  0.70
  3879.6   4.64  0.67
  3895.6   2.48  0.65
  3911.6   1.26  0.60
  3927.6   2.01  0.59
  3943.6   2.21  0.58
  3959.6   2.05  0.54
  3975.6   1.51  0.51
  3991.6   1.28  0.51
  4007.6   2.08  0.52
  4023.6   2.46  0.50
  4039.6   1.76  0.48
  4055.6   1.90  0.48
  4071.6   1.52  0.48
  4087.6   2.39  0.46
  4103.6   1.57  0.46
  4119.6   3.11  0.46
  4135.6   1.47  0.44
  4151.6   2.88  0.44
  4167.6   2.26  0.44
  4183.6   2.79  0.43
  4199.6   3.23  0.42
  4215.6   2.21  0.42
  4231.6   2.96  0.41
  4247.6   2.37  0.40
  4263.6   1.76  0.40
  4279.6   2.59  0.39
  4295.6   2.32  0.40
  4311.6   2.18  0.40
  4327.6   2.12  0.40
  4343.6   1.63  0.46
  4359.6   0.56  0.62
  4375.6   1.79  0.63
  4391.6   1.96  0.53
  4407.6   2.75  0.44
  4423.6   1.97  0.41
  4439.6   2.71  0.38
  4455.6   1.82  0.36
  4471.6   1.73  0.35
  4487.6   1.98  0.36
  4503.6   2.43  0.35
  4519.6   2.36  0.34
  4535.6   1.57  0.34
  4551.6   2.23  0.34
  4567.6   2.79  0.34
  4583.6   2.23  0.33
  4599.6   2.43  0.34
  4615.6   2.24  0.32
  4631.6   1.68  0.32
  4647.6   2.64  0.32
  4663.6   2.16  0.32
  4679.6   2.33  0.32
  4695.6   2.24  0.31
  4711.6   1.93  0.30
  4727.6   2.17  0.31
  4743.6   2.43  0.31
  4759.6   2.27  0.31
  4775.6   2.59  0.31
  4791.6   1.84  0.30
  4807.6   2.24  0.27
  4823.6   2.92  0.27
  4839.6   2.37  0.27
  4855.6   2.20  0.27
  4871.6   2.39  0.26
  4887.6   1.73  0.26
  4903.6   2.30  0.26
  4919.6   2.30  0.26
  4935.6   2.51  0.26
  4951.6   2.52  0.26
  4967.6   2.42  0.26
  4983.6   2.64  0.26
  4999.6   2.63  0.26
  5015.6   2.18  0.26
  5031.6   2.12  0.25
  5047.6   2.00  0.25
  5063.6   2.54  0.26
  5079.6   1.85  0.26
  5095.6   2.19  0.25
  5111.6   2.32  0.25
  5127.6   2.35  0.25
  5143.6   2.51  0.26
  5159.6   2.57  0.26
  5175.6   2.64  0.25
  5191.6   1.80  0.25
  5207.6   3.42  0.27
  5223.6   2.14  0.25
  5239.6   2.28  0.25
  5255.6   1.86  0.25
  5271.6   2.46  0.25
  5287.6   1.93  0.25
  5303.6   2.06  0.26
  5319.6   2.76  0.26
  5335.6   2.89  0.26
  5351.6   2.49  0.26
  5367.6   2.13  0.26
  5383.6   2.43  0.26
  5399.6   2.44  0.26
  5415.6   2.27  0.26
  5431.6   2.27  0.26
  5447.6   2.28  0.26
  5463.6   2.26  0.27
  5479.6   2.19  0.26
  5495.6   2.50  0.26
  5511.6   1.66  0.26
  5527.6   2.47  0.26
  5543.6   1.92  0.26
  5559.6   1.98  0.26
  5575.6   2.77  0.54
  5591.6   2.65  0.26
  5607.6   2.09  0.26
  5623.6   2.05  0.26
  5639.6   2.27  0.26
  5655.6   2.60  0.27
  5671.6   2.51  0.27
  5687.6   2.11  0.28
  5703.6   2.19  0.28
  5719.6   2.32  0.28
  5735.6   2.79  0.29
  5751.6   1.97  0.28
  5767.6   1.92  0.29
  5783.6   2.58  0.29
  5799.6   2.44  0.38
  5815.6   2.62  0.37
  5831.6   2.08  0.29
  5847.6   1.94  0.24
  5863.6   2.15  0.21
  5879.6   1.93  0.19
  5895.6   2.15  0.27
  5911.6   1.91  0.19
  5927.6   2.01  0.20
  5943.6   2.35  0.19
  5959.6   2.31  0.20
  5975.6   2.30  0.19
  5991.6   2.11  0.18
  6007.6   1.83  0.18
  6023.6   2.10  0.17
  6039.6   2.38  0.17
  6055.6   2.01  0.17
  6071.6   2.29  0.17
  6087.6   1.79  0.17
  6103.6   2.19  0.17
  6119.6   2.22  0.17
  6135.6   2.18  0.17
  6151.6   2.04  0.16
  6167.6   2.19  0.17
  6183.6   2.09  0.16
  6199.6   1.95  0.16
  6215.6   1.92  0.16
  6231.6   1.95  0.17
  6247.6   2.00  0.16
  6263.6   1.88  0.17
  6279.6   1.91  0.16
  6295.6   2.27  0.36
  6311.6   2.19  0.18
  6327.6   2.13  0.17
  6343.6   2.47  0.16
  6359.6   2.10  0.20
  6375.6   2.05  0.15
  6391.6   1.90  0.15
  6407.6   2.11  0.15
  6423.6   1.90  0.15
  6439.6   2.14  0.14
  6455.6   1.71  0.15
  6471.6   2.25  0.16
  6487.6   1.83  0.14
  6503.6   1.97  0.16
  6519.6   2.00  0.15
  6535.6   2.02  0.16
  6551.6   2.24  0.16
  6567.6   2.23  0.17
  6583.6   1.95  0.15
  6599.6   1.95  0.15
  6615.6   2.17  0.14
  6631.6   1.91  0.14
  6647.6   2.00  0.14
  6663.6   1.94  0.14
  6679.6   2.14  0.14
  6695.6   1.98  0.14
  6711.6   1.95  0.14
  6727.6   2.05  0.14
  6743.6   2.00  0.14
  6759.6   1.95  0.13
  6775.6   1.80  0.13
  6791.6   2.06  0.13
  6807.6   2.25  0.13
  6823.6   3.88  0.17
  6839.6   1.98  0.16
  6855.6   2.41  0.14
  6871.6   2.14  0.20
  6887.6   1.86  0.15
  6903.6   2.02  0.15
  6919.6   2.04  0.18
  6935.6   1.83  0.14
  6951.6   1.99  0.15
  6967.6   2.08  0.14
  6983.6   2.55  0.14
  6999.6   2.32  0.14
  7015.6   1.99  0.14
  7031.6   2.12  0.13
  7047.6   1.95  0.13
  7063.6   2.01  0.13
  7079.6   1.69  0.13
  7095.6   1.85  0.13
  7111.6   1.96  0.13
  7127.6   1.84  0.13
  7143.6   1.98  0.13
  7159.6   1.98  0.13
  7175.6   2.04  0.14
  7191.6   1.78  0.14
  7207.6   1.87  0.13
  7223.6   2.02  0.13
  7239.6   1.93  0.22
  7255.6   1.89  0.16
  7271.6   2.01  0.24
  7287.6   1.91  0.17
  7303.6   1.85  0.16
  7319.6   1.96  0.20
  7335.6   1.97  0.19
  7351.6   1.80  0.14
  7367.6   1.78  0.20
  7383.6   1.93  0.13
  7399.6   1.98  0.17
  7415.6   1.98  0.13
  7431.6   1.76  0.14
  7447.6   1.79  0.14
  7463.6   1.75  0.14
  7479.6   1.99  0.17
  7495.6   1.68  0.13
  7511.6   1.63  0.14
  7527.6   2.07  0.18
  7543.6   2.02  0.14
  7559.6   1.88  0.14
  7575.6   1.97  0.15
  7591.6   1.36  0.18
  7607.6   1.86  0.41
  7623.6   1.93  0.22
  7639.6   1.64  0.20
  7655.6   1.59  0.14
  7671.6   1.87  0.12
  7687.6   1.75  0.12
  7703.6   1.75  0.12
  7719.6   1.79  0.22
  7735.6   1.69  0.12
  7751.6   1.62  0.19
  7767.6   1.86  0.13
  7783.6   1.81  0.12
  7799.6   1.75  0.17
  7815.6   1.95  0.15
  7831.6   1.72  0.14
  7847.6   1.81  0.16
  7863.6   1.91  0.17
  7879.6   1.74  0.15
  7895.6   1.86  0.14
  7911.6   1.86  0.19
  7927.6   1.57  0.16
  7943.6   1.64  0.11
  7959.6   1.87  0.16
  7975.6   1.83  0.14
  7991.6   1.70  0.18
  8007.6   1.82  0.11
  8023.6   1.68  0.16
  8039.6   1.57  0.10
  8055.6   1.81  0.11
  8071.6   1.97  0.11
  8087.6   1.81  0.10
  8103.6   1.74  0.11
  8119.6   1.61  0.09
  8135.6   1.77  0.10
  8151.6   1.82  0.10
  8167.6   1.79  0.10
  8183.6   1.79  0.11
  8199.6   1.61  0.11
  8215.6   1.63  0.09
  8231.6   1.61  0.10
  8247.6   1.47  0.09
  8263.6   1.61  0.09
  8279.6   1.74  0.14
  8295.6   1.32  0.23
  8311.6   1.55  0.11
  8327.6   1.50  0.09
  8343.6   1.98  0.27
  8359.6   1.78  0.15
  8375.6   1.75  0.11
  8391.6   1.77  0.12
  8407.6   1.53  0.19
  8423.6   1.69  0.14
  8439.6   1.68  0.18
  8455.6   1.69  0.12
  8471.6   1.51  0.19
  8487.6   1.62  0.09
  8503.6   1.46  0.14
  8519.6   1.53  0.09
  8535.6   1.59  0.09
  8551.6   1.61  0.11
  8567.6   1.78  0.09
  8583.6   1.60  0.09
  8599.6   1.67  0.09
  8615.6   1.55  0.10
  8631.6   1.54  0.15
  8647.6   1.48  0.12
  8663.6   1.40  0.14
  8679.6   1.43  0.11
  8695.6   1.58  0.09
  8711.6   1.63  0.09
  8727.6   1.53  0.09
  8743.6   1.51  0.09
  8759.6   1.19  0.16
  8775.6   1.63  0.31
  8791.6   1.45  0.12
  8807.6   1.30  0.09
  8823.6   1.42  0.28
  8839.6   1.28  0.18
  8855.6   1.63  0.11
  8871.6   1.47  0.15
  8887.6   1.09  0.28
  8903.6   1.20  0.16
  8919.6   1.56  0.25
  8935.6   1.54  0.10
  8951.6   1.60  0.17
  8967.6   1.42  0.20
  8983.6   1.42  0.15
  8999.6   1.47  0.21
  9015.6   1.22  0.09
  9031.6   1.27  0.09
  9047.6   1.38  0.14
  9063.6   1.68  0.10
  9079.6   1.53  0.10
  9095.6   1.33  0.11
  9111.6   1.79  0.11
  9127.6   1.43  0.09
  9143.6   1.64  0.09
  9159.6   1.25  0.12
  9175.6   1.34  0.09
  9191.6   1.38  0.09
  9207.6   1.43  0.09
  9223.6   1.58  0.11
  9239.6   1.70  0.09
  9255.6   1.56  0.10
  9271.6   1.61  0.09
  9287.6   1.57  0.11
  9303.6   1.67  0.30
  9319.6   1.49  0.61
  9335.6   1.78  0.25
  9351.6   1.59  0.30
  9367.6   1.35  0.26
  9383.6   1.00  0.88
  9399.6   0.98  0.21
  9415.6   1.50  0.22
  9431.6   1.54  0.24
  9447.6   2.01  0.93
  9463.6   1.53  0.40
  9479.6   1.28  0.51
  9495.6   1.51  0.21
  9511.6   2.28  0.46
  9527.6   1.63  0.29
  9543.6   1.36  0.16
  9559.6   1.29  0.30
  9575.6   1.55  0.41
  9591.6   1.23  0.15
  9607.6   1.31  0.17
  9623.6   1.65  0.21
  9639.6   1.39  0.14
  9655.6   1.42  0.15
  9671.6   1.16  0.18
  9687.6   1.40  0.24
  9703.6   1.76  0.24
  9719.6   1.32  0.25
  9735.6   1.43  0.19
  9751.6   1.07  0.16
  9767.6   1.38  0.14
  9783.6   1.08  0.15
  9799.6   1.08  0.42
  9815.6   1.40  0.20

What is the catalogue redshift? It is 0.04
